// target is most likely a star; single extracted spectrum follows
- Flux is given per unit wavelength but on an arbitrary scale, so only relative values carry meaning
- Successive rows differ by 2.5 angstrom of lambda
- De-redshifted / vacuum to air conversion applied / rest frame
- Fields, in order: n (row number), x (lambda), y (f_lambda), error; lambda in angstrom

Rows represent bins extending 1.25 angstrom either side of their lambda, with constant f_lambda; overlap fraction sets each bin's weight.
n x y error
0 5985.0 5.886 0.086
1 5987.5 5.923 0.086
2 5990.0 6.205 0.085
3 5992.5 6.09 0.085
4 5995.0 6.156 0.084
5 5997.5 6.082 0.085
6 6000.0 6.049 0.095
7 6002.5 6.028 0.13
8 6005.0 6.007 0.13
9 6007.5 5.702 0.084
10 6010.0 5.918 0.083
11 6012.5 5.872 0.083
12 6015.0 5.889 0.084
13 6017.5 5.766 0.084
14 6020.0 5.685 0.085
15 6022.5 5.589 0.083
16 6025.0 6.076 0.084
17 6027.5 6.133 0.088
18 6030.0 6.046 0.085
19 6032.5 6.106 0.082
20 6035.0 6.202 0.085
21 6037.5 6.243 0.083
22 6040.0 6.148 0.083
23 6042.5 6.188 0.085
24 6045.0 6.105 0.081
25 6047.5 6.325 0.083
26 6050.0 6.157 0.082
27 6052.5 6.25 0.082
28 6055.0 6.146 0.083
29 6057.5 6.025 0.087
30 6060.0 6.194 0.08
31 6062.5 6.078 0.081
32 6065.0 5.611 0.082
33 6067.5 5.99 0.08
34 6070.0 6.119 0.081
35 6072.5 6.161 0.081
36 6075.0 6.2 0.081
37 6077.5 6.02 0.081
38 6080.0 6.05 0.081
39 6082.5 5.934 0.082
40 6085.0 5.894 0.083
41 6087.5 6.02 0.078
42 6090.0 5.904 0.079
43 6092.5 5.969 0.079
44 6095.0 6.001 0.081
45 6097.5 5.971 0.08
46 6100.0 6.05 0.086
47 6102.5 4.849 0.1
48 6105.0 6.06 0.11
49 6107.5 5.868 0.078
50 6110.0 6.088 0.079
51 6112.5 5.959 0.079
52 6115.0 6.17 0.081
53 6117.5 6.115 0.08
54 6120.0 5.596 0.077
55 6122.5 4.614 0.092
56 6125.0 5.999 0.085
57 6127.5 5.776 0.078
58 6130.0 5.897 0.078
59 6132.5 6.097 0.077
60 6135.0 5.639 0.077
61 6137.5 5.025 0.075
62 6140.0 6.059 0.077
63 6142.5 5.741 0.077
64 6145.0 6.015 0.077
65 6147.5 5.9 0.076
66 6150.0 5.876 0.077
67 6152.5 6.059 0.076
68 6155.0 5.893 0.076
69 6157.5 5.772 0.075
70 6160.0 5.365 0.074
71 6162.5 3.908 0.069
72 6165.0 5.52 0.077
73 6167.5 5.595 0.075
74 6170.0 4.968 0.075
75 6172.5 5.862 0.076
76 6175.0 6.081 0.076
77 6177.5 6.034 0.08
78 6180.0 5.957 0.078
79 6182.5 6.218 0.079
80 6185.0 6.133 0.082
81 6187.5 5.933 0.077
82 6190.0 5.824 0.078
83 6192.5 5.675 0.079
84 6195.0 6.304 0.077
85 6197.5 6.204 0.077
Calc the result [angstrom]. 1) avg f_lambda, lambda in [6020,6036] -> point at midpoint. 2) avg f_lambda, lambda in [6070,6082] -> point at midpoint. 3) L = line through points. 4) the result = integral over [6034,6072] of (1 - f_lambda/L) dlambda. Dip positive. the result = -0.4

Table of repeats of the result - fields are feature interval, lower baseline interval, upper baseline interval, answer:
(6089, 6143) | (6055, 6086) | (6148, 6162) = 0.5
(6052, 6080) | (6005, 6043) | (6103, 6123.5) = -0.9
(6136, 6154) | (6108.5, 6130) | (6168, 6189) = 0.1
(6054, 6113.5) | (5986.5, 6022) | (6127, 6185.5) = -1.4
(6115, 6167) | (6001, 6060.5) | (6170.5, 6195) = 2.8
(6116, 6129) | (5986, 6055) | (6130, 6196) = 0.4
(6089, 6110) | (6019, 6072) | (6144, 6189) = 0.2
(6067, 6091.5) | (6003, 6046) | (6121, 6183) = -0.8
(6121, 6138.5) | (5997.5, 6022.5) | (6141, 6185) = 0.5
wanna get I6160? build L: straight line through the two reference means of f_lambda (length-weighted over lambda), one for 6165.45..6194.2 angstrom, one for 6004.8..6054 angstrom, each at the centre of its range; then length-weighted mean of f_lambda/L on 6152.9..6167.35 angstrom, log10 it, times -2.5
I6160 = 0.098 mag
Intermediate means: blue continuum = 6.02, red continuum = 5.84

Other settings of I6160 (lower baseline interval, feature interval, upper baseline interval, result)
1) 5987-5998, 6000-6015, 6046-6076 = 0.03 mag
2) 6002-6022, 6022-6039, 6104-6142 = -0.04 mag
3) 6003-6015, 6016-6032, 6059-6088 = 0.00 mag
